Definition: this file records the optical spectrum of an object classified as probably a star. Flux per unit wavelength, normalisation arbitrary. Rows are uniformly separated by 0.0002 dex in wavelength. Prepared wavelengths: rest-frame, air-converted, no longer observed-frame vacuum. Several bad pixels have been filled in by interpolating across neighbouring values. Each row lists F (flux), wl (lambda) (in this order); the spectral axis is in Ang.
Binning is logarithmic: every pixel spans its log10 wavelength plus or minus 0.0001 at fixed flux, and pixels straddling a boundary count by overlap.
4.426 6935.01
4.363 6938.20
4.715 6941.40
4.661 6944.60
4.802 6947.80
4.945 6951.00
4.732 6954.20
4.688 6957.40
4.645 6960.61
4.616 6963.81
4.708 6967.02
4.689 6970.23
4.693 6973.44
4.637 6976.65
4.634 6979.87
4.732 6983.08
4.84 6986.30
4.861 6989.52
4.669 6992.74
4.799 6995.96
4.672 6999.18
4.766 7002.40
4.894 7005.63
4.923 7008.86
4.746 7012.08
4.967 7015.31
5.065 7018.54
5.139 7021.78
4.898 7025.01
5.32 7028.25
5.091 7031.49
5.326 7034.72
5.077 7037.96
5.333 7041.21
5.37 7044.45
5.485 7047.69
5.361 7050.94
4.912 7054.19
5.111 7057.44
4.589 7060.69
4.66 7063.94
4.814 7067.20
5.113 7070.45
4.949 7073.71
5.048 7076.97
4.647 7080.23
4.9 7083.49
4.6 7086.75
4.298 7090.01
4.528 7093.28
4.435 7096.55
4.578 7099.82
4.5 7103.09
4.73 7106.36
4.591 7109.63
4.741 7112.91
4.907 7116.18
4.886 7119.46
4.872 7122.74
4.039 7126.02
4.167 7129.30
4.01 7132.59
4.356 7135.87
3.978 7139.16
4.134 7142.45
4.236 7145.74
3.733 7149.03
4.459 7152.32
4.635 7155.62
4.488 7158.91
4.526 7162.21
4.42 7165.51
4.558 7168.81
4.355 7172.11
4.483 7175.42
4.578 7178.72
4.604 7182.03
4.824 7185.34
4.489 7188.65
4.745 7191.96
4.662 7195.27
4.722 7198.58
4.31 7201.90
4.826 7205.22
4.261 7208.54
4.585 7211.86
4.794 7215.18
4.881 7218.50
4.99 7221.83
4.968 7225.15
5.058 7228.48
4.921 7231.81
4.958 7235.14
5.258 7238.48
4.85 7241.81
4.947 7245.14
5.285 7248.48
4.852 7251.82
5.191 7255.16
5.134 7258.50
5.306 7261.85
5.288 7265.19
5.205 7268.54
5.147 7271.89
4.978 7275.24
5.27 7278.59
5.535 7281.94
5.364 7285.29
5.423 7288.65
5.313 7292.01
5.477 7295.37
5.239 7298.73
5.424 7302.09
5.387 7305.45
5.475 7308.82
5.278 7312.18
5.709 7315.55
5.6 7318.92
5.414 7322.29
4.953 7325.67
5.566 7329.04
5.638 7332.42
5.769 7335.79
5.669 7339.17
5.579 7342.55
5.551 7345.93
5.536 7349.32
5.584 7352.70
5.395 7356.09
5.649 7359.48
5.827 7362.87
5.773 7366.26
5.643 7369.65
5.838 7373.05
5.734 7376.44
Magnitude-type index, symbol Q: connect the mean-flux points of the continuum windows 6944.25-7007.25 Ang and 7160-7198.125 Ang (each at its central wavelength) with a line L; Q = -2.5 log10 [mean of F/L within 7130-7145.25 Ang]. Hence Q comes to 0.118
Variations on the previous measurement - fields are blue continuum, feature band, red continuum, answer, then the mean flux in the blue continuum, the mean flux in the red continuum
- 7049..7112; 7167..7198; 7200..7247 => 0.05 mag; 4.76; 4.83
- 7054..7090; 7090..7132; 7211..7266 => 0.07 mag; 4.82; 5.02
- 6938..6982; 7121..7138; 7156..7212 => 0.07 mag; 4.69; 4.56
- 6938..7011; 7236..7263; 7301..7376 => 0.06 mag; 4.73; 5.56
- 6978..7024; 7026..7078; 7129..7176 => -0.10 mag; 4.84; 4.3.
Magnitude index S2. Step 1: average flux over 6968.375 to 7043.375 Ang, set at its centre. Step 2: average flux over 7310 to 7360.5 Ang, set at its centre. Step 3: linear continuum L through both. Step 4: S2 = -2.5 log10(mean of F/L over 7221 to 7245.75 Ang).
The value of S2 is 0.07 mag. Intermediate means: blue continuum 4.91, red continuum 5.52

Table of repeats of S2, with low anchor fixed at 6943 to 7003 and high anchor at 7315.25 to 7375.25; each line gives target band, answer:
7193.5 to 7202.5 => 0.144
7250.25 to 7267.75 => 0.048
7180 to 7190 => 0.128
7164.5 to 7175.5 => 0.166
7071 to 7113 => 0.076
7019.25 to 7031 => -0.057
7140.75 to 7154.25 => 0.231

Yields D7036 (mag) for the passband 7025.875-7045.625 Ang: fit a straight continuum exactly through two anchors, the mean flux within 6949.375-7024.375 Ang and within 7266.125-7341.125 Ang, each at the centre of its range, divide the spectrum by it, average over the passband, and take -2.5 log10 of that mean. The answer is -0.08 mag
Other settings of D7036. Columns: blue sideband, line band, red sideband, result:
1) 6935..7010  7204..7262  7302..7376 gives 0.080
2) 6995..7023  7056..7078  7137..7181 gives -0.048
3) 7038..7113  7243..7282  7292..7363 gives 0.035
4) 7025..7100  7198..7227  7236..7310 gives 0.099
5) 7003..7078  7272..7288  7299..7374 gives 0.034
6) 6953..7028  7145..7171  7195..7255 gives 0.106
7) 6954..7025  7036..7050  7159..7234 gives -0.122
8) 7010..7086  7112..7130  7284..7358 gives 0.118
